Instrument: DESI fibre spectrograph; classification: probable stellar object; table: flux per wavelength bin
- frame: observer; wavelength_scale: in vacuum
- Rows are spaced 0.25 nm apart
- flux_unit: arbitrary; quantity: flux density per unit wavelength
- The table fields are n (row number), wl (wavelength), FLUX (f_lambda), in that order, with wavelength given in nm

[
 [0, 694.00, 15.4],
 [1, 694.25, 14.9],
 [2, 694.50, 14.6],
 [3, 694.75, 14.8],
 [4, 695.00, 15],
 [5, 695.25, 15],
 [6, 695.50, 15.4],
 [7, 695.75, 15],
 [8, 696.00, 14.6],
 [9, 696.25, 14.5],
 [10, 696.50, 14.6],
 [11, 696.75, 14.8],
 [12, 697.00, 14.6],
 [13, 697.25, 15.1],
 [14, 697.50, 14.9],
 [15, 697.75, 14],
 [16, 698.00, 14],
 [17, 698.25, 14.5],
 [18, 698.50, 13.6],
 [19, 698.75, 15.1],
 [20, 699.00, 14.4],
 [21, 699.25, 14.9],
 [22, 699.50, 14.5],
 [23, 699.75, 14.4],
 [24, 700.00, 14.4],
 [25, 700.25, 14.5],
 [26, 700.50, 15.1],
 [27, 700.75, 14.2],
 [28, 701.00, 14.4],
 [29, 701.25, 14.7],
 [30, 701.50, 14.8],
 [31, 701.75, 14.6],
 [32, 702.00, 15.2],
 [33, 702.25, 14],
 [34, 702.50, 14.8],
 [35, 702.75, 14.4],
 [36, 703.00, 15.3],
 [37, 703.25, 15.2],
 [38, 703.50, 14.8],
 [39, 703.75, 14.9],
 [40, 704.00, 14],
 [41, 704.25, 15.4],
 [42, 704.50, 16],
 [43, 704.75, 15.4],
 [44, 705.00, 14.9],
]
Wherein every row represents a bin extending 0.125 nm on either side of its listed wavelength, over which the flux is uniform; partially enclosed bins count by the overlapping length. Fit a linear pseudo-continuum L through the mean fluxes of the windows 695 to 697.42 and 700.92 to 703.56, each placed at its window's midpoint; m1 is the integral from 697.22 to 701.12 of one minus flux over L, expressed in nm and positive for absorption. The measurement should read 0.08 nm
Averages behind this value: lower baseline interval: 14.9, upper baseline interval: 14.7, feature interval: 14.5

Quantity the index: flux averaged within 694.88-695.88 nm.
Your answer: 15.1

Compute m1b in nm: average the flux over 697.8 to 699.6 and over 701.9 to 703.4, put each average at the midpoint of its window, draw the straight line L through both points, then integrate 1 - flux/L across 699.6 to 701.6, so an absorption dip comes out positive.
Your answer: 0.01 nm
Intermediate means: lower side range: 14.4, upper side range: 14.8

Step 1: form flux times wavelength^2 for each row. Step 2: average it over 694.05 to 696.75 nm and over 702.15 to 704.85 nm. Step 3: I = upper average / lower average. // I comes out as 1.03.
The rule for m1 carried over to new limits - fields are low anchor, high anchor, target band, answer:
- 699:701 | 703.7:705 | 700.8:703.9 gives 0.03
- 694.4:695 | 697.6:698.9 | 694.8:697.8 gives -0.06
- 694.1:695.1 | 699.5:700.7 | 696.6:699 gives 0.03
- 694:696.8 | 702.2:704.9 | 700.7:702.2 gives 0.03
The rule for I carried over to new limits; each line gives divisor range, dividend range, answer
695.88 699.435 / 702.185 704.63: 1.04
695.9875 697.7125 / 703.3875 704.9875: 1.05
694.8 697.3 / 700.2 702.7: 1.00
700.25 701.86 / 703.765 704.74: 1.04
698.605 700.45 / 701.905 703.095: 1.02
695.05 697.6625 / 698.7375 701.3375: 0.99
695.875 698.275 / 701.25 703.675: 1.03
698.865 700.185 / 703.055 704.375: 1.04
